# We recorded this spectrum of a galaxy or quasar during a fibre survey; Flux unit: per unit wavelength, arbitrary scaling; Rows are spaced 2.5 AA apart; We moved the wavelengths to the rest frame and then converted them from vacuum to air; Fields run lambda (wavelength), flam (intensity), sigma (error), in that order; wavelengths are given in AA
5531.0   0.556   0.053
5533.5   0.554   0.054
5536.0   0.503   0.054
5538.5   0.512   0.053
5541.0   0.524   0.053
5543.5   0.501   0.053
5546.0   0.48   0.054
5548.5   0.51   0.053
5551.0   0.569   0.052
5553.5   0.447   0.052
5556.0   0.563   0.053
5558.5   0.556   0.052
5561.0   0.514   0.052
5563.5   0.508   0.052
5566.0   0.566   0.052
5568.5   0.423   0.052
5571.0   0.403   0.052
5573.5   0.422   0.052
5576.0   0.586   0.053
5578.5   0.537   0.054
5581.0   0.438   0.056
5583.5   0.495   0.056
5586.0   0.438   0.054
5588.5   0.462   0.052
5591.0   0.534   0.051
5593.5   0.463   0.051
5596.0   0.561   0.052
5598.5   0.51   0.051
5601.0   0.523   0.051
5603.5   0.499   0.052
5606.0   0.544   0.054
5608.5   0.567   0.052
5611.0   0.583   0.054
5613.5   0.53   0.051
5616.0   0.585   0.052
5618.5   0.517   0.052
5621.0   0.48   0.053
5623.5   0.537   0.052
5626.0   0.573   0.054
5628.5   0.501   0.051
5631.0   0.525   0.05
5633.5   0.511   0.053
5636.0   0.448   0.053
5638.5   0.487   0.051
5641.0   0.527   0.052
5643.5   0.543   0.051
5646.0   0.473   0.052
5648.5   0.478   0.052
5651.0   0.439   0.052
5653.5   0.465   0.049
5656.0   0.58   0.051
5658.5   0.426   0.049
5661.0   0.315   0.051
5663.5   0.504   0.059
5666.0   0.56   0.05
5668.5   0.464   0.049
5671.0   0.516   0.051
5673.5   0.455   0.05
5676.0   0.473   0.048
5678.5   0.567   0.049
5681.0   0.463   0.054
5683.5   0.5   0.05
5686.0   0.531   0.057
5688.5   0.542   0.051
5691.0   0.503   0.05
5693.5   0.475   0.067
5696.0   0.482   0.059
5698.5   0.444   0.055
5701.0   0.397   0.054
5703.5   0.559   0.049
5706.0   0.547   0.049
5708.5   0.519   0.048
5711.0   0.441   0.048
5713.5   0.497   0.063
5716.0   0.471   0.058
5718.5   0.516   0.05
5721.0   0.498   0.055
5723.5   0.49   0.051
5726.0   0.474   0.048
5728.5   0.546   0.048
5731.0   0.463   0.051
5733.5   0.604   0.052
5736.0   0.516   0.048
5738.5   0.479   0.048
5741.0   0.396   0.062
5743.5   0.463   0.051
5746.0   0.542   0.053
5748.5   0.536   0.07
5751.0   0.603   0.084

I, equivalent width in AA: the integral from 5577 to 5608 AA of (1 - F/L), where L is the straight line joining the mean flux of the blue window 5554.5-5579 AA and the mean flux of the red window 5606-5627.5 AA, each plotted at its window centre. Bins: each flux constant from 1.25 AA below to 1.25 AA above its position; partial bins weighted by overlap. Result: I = 1.42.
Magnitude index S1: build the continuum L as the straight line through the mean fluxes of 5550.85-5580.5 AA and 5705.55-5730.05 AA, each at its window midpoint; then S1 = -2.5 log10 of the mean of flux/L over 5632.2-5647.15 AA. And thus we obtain 0.01 mag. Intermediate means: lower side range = 0.504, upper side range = 0.498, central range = 0.498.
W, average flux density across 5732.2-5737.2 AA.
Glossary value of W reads 0.559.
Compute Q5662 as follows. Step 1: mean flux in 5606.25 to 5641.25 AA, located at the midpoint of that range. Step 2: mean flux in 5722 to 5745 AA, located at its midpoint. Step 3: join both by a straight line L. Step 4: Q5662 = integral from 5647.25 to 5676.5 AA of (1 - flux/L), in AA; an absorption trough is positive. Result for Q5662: 2.4 AA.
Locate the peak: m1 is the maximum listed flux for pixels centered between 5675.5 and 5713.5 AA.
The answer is 0.567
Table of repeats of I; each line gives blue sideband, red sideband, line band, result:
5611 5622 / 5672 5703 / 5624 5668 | 2.1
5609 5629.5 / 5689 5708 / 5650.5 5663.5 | 1.6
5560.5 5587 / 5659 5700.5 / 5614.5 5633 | -1.8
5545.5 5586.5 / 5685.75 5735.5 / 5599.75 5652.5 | -1.9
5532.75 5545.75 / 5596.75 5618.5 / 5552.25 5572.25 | 1.0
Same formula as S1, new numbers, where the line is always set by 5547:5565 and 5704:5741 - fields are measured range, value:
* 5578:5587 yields 0.103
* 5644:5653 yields 0.092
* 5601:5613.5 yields -0.055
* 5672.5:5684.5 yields 0.034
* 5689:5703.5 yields 0.072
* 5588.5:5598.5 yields 0.017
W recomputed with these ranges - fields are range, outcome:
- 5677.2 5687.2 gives 0.515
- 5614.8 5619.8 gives 0.55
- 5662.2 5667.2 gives 0.53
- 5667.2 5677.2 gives 0.477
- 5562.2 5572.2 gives 0.476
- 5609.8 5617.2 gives 0.566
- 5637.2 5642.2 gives 0.506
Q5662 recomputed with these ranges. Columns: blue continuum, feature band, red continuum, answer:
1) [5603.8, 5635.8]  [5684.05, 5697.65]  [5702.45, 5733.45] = 0.2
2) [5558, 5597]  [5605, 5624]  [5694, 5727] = -2.0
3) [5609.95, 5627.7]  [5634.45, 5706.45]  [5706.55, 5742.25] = 4.3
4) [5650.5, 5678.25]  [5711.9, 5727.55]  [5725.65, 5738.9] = 0.6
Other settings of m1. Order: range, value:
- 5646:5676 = 0.58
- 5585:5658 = 0.585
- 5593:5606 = 0.561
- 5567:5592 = 0.586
